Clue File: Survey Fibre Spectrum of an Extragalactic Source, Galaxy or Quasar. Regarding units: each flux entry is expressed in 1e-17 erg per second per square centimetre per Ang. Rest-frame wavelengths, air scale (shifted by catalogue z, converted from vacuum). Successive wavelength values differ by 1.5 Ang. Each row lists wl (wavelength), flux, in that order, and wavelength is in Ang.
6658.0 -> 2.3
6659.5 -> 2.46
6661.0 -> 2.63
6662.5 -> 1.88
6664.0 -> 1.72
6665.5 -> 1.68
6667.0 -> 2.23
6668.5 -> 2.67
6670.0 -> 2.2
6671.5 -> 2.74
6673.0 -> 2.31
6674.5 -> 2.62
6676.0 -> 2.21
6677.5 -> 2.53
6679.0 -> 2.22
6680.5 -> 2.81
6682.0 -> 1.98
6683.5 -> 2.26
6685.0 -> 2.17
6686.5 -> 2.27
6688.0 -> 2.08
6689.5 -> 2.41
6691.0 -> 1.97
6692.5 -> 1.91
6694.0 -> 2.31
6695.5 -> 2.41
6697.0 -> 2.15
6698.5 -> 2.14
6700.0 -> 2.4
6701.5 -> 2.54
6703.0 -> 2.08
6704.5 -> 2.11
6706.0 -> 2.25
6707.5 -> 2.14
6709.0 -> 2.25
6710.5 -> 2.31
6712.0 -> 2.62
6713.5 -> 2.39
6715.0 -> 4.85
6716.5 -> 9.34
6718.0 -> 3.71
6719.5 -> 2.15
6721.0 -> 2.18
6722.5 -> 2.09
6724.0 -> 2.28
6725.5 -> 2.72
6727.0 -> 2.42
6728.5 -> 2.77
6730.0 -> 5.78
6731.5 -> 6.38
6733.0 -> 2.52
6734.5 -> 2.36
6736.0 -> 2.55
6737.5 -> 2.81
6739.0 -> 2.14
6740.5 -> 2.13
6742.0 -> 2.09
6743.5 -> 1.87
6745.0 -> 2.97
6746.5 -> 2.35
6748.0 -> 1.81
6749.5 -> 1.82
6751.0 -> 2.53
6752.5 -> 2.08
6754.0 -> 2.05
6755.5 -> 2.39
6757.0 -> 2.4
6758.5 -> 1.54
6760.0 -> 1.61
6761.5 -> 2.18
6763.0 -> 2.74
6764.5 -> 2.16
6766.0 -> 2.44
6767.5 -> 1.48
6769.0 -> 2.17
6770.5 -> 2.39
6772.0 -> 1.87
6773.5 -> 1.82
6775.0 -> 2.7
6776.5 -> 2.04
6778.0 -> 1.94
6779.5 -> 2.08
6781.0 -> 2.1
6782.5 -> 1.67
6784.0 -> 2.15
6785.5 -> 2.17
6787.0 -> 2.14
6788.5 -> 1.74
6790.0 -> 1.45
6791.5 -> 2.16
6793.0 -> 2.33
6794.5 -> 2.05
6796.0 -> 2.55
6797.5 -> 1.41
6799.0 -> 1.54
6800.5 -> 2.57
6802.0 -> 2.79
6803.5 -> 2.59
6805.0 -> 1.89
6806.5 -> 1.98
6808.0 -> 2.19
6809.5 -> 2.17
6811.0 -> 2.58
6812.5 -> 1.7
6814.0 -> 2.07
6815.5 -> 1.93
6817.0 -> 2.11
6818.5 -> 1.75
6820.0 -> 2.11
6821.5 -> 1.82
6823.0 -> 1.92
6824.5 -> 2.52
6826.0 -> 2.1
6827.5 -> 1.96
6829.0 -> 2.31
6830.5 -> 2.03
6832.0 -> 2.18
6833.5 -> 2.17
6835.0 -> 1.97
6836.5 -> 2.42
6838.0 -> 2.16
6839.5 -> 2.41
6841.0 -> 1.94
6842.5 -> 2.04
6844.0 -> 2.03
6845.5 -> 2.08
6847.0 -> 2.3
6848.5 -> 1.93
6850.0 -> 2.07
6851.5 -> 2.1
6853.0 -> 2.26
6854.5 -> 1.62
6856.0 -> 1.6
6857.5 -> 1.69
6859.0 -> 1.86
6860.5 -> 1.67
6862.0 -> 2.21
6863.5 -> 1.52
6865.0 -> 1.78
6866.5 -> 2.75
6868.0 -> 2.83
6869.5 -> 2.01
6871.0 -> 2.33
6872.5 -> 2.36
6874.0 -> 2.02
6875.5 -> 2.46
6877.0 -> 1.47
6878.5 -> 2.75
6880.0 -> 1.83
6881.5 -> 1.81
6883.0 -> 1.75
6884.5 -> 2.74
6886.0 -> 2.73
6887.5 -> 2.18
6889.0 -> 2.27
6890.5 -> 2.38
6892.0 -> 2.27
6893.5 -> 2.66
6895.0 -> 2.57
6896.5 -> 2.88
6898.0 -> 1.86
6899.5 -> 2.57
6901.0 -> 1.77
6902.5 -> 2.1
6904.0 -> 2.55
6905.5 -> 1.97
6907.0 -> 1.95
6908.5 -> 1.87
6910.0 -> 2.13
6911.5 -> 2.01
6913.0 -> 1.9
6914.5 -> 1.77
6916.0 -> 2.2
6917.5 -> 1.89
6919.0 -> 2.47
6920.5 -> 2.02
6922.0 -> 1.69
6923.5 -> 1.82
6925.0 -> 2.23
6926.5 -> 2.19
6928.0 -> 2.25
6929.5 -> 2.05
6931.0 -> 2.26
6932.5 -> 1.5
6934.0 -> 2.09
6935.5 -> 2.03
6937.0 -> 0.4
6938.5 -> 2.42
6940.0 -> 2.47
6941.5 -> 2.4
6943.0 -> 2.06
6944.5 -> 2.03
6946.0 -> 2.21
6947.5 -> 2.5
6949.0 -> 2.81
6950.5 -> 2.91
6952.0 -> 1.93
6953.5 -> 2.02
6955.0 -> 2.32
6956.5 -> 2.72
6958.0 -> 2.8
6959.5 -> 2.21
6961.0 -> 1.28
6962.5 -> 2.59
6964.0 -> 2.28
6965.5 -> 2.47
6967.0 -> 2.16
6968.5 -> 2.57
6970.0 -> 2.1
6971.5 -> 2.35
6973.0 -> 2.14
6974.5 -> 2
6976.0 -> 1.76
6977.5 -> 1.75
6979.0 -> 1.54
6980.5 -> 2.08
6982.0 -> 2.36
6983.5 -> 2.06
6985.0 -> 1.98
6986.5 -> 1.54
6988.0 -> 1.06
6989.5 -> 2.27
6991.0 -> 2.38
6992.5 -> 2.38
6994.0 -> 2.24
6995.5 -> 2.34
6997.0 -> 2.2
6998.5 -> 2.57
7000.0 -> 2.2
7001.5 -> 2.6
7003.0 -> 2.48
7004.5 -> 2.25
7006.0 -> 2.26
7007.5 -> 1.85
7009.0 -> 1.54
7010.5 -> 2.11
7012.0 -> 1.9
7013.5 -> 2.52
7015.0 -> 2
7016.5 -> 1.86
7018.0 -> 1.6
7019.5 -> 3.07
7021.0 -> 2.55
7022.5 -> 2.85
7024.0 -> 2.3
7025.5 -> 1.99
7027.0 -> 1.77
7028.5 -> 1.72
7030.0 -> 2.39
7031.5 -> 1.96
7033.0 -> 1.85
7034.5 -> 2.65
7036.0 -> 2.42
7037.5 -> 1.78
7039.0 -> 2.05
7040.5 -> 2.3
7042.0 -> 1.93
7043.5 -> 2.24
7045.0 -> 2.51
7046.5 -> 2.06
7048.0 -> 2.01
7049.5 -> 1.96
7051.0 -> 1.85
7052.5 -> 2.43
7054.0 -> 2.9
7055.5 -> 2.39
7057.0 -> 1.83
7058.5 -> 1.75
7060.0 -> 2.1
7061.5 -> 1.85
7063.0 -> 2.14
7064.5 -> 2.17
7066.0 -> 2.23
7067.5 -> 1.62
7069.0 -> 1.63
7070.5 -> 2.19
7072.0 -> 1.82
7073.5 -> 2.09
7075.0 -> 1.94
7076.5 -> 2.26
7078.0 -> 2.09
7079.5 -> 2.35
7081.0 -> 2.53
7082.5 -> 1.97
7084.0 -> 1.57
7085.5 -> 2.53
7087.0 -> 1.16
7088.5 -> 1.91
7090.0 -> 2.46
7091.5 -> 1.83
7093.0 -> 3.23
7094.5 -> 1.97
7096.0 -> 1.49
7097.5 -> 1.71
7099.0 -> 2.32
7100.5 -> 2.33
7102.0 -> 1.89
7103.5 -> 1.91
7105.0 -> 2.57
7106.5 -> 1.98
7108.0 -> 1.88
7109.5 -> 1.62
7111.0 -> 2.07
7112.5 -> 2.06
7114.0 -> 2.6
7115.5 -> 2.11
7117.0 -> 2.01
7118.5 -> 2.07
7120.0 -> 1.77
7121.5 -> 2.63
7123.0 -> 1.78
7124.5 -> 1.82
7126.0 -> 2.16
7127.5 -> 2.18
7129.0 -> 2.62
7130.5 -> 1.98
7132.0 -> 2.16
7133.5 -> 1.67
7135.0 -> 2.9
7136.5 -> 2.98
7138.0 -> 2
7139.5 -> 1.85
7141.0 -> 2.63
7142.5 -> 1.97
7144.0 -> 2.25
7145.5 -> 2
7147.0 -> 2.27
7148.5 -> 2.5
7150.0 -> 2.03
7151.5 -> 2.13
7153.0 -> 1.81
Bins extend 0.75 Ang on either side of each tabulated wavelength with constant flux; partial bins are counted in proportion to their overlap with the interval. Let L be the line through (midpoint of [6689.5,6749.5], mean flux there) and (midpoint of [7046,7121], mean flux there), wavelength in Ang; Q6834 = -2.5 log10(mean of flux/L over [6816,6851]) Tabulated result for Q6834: 0.21 mag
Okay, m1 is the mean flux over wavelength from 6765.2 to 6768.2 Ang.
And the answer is 1.97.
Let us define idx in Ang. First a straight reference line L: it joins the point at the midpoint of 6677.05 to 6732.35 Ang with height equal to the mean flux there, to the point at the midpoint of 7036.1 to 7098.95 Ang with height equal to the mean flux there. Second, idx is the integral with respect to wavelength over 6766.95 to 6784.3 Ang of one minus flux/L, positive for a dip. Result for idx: 4.0 Ang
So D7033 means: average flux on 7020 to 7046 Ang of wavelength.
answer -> 2.2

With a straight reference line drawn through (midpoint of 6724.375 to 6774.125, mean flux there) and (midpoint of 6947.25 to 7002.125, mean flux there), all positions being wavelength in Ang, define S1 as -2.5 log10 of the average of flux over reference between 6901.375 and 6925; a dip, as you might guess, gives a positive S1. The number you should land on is 0.12 mag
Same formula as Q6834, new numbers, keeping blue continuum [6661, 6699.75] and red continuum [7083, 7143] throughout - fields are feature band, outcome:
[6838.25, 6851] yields 0.05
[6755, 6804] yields 0.06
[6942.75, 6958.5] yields -0.11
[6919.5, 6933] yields 0.08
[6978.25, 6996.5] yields 0.07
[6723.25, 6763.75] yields -0.15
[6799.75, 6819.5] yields 0.01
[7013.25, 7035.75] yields -0.03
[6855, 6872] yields 0.09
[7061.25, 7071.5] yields 0.08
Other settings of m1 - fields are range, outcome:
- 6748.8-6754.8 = 2.12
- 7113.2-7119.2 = 2.2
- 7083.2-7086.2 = 2.04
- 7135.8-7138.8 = 2.47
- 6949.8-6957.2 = 2.37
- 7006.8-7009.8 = 1.7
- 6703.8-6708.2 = 2.17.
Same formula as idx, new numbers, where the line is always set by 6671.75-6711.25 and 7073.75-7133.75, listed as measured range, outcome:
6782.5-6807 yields 1.5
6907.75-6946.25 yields 2.7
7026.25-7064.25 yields -0.1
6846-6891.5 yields 1.6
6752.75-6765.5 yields 0.6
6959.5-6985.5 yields 0.6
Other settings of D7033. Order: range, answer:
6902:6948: 2.04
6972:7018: 2.07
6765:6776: 2.12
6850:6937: 2.1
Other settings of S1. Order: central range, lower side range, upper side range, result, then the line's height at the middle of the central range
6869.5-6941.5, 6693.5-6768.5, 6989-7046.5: 0.120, 2.37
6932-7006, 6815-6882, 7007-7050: -0.026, 2.11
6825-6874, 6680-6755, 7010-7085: 0.171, 2.44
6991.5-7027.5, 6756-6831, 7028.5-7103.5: -0.072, 2.09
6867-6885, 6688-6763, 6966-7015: 0.067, 2.34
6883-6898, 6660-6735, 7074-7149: -0.015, 2.41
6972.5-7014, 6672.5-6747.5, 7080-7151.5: 0.106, 2.3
